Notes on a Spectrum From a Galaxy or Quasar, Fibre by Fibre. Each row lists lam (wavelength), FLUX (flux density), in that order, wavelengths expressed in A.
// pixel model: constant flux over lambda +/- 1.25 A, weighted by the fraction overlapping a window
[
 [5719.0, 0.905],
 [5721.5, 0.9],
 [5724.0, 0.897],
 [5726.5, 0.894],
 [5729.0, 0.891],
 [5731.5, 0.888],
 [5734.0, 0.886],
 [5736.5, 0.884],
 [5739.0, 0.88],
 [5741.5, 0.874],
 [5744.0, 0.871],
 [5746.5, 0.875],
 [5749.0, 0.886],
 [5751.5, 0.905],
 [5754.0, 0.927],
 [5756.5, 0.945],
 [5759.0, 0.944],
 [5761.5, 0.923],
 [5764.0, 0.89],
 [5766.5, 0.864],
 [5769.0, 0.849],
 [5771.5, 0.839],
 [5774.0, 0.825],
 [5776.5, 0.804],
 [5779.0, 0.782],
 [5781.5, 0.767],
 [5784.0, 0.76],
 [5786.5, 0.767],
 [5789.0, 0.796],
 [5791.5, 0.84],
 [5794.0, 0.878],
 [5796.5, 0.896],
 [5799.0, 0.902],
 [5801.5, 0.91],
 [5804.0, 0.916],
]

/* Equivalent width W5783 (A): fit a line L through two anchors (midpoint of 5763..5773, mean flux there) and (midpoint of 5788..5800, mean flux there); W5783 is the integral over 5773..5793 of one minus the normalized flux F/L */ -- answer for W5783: 1.6 A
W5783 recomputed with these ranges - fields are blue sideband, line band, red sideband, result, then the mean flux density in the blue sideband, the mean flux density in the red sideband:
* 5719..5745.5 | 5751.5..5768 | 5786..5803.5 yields -0.71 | 0.887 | 0.862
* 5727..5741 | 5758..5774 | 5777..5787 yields -1.37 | 0.886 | 0.772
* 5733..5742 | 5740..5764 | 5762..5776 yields -0.98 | 0.881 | 0.854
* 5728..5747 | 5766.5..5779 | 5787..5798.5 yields 0.49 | 0.881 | 0.85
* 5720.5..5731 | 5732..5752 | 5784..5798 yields -0.08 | 0.895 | 0.83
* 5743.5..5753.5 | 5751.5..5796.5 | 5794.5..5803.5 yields 2.26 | 0.888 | 0.902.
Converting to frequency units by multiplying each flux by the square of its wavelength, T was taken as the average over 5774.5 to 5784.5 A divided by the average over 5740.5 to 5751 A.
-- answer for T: 0.90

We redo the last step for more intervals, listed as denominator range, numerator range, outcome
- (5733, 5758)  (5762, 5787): 0.93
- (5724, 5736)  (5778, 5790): 0.89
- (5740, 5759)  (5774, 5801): 0.93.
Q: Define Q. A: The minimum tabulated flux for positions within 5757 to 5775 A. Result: 0.825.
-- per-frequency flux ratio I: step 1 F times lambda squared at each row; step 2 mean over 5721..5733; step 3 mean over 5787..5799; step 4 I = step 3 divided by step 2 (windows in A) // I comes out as 1.0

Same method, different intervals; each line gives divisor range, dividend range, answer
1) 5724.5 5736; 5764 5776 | 0.96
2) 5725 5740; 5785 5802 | 0.98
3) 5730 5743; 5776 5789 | 0.89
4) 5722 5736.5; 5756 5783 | 0.97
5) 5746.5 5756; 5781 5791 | 0.87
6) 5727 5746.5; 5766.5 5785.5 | 0.93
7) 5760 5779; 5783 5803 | 1.00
